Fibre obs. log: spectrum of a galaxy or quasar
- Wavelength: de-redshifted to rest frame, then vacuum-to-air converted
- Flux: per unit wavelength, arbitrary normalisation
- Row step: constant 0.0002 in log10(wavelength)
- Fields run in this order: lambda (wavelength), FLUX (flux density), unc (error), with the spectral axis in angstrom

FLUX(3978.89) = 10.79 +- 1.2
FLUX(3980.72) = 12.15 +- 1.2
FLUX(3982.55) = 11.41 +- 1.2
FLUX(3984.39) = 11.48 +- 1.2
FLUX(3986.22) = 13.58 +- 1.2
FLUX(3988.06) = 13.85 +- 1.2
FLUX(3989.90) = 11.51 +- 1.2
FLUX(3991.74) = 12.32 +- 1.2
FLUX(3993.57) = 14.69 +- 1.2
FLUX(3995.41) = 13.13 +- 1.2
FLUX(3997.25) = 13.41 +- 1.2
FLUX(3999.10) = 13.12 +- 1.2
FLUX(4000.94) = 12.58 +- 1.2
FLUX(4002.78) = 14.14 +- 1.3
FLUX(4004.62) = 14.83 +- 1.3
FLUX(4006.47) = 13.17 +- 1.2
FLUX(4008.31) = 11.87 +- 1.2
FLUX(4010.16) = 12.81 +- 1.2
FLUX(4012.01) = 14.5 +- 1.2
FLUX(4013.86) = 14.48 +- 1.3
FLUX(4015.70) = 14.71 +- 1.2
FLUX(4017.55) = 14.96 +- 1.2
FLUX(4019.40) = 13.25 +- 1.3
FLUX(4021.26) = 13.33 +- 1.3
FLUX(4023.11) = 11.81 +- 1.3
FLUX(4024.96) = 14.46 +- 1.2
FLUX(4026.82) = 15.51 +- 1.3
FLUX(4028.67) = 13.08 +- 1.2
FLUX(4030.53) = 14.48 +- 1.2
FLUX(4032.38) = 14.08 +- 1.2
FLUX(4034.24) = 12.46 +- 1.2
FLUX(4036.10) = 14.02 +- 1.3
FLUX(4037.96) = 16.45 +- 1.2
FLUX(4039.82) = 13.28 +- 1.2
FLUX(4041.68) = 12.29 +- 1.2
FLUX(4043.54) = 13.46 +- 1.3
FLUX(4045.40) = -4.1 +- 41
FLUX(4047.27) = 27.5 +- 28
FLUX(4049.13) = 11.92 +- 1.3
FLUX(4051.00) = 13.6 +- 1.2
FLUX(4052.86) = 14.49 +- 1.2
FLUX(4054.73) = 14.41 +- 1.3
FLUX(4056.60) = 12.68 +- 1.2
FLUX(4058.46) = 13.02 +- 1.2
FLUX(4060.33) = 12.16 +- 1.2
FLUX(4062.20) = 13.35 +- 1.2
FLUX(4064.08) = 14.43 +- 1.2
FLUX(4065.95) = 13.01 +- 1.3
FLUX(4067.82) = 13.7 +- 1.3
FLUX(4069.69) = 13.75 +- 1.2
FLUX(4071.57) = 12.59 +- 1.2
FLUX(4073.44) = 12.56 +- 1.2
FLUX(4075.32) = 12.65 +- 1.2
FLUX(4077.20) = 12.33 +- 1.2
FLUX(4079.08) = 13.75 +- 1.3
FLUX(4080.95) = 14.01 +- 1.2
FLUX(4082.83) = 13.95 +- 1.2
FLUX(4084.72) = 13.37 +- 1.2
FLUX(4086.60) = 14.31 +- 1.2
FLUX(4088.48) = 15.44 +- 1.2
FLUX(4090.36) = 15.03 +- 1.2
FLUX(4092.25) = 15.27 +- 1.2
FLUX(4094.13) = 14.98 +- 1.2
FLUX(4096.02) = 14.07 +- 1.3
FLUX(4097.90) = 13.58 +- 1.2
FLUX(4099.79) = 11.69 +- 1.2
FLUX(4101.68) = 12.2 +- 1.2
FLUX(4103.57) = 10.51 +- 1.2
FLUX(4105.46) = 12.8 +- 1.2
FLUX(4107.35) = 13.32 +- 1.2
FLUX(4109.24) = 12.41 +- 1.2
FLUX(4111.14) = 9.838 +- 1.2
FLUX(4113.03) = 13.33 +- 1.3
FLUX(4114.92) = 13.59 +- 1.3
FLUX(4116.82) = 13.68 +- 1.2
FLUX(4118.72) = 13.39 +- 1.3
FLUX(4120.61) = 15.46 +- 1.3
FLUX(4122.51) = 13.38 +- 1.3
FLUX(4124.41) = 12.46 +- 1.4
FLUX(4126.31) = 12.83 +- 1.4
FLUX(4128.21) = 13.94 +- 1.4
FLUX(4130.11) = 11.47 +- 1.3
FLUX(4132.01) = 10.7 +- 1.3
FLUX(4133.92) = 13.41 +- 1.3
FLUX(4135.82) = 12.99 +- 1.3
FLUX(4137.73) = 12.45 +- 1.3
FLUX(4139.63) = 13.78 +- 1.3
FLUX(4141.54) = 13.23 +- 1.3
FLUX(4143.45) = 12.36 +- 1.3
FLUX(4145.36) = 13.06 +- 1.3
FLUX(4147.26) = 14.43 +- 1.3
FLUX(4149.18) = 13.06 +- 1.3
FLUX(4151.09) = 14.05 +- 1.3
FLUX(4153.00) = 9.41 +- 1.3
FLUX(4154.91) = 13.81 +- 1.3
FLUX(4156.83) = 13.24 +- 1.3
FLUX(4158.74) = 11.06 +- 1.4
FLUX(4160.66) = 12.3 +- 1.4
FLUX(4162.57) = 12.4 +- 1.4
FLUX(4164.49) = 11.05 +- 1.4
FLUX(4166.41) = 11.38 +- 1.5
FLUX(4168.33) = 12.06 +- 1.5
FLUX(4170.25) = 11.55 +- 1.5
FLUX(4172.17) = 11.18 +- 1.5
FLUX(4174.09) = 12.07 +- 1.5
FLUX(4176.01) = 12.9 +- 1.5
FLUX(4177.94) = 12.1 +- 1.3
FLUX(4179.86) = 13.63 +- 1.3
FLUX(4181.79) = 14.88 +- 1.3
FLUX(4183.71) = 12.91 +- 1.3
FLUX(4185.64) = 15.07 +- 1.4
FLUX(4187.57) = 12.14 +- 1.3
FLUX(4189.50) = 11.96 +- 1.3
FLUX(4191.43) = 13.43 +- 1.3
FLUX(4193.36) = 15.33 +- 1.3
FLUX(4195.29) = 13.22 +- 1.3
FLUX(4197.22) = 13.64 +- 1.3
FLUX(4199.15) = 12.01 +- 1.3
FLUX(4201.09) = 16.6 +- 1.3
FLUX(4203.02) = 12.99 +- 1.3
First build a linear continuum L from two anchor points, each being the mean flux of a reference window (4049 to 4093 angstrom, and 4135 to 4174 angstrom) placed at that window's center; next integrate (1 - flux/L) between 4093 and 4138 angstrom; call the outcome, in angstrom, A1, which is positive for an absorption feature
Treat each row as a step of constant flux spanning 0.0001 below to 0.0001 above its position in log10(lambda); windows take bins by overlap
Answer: 0.4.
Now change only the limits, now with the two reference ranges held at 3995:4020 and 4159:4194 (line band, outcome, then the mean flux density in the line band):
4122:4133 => 0.4 angstrom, 12.4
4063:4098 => -1.7 angstrom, 13.8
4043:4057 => 0.4 angstrom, 13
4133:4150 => -0.5 angstrom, 13.2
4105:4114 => 0.5 angstrom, 12.3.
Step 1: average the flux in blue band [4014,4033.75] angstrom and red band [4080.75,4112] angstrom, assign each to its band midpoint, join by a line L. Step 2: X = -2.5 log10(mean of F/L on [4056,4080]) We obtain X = 0.04 mag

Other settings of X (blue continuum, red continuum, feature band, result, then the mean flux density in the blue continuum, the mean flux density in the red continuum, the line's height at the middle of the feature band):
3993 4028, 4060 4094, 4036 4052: 0.05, 13.7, 13.7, 13.7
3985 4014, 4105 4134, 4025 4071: -0.03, 13.3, 12.9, 13.1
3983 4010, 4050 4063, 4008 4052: -0.02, 13.1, 13.4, 13.2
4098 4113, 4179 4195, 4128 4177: 0.05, 12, 13.6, 13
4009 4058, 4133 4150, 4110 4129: 0.01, 13.6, 13.2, 13.3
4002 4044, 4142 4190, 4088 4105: -0.03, 13.8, 12.6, 13.2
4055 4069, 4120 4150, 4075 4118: -0.01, 13.3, 13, 13.2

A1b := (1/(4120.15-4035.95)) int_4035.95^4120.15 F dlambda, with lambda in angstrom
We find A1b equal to 13.3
